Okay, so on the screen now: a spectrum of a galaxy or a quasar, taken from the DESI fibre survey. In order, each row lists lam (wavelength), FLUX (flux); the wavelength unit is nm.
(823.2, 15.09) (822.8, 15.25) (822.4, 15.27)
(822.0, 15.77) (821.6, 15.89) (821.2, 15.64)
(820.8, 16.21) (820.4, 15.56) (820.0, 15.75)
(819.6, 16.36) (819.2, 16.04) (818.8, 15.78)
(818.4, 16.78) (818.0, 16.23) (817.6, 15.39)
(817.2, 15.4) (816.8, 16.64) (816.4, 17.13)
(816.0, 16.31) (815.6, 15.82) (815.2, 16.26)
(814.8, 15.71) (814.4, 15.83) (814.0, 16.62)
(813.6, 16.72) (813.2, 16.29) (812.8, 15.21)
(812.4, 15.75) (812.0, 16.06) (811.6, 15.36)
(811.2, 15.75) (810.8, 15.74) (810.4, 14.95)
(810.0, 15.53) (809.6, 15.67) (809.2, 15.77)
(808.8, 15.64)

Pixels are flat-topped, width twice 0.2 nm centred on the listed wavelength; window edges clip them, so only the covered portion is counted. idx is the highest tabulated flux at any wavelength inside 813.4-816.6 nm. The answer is 17.13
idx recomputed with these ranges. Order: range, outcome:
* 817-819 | 16.78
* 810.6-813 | 16.06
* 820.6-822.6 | 16.21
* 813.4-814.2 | 16.72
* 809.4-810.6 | 15.67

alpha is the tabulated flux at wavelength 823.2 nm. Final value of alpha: 15.09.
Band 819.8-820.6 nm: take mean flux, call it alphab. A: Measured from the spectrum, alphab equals 15.7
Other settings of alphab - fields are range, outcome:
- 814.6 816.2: 16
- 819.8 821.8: 15.8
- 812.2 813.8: 16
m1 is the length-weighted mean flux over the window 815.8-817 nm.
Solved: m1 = 16.7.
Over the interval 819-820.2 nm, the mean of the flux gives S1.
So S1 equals 16.1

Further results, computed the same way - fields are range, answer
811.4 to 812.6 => 15.7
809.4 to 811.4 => 15.5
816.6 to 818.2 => 15.9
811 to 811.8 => 15.6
